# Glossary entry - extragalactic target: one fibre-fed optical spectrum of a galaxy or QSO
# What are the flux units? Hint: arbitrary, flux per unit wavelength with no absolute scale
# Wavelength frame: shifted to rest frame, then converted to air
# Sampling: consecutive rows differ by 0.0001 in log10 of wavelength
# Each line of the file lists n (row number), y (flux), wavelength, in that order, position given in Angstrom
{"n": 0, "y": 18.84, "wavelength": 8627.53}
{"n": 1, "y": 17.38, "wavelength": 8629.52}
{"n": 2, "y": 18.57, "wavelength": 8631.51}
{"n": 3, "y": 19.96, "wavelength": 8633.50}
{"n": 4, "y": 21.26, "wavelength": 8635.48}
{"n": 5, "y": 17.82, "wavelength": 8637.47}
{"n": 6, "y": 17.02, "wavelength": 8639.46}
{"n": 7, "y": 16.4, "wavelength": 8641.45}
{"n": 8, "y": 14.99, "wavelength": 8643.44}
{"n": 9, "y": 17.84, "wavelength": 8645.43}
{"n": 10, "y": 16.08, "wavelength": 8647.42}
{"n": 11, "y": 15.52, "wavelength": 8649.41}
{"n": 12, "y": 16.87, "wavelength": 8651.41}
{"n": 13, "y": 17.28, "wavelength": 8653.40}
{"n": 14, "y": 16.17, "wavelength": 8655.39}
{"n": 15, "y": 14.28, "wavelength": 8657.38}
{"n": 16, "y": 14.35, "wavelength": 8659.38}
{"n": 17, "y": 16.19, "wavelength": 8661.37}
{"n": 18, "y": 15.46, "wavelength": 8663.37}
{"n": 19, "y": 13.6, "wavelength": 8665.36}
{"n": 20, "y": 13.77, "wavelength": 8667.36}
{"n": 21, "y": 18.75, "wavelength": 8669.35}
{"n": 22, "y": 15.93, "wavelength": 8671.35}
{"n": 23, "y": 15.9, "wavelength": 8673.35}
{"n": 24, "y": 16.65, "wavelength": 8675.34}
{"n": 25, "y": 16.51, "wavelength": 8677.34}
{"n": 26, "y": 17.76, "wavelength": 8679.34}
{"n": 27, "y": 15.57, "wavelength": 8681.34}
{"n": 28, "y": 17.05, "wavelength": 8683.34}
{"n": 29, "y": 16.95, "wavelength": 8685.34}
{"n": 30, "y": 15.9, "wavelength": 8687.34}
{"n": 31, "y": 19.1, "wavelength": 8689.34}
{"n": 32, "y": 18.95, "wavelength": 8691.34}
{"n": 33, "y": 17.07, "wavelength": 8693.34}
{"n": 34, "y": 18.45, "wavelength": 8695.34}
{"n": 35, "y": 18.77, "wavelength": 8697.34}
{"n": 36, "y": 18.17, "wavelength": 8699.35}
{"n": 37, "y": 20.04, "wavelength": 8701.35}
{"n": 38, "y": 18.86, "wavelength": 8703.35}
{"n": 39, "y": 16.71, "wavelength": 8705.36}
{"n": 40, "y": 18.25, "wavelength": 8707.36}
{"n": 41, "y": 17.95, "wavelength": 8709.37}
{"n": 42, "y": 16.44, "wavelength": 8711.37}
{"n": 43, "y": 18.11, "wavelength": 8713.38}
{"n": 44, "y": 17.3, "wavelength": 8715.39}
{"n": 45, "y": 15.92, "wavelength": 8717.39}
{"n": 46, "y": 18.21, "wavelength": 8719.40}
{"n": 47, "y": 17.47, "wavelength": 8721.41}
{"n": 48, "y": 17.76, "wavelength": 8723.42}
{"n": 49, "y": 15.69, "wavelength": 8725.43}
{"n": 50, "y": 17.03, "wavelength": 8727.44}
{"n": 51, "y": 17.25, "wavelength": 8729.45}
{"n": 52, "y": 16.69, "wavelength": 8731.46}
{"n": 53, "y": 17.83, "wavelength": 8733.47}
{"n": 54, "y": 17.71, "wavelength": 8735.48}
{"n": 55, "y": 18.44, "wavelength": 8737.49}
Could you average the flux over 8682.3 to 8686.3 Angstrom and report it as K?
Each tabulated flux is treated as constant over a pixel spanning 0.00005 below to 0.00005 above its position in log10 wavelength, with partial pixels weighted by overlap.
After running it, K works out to 17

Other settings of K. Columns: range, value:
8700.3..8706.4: 18.5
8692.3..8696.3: 17.8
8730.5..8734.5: 17.3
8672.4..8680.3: 16.7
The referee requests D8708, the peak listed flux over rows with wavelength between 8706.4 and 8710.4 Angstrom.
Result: 18.25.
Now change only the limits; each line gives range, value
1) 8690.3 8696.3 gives 18.95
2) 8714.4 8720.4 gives 18.21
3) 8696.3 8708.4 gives 20.04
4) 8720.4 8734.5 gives 17.83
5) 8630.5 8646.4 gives 21.26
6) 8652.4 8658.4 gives 17.28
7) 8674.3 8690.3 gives 19.1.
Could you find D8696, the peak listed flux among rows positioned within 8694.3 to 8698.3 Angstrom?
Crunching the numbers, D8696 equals 18.77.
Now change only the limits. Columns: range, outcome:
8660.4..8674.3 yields 18.75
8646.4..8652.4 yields 16.87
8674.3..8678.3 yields 16.65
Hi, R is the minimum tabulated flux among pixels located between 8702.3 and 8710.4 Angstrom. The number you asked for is 16.71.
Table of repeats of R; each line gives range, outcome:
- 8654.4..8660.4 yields 14.28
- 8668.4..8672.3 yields 15.93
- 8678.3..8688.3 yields 15.57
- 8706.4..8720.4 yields 15.92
